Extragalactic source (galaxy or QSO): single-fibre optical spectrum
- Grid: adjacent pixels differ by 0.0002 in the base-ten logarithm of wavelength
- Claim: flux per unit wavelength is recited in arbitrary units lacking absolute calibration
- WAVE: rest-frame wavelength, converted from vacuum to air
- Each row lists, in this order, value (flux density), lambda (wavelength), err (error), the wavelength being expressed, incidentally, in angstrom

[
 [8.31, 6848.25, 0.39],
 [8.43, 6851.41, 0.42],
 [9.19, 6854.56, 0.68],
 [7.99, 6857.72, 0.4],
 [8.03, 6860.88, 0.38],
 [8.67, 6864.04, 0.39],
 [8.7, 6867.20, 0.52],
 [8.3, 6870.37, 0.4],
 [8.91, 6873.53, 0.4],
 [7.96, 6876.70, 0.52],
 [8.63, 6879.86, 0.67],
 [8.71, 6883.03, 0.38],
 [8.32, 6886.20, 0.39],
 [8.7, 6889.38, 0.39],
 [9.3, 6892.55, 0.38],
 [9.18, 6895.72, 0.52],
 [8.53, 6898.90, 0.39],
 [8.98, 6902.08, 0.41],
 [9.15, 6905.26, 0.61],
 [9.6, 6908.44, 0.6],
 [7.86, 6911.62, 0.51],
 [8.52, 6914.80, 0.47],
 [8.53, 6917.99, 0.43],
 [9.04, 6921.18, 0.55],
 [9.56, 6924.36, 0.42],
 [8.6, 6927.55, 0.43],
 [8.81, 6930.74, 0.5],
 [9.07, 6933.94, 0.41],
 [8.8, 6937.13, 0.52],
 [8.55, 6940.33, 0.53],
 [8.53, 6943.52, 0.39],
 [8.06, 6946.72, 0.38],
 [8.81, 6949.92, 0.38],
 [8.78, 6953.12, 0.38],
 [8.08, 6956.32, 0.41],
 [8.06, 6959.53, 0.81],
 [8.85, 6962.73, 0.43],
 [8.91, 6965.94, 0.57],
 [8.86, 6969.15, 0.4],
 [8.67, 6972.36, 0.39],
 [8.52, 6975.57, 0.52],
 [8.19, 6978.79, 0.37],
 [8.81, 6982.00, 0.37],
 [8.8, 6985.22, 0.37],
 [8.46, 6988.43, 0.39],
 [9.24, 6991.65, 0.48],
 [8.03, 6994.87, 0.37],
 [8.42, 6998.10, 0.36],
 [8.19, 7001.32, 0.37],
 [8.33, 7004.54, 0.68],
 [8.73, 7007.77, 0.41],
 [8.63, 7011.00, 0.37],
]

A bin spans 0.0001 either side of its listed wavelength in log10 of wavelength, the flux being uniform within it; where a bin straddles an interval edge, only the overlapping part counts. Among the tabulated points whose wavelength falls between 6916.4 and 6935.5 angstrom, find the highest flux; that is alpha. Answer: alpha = 9.56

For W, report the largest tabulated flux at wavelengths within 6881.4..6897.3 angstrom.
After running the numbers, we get 9.3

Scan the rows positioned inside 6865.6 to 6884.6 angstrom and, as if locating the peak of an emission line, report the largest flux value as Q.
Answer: 8.91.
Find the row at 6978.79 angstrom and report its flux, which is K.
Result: 8.19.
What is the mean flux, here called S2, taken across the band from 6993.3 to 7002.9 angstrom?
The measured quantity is 8.21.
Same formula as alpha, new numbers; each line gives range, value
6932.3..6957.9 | 9.07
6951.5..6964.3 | 8.85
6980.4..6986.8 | 8.81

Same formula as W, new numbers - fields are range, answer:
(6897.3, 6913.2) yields 9.6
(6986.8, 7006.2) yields 9.24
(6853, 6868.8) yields 9.19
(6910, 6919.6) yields 8.53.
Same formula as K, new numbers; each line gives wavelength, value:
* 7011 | 8.63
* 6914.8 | 8.52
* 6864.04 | 8.67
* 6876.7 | 7.96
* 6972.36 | 8.67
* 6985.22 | 8.8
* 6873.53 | 8.91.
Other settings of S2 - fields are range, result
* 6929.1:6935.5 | 8.93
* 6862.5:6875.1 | 8.64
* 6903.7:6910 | 9.38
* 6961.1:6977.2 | 8.76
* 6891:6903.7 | 9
